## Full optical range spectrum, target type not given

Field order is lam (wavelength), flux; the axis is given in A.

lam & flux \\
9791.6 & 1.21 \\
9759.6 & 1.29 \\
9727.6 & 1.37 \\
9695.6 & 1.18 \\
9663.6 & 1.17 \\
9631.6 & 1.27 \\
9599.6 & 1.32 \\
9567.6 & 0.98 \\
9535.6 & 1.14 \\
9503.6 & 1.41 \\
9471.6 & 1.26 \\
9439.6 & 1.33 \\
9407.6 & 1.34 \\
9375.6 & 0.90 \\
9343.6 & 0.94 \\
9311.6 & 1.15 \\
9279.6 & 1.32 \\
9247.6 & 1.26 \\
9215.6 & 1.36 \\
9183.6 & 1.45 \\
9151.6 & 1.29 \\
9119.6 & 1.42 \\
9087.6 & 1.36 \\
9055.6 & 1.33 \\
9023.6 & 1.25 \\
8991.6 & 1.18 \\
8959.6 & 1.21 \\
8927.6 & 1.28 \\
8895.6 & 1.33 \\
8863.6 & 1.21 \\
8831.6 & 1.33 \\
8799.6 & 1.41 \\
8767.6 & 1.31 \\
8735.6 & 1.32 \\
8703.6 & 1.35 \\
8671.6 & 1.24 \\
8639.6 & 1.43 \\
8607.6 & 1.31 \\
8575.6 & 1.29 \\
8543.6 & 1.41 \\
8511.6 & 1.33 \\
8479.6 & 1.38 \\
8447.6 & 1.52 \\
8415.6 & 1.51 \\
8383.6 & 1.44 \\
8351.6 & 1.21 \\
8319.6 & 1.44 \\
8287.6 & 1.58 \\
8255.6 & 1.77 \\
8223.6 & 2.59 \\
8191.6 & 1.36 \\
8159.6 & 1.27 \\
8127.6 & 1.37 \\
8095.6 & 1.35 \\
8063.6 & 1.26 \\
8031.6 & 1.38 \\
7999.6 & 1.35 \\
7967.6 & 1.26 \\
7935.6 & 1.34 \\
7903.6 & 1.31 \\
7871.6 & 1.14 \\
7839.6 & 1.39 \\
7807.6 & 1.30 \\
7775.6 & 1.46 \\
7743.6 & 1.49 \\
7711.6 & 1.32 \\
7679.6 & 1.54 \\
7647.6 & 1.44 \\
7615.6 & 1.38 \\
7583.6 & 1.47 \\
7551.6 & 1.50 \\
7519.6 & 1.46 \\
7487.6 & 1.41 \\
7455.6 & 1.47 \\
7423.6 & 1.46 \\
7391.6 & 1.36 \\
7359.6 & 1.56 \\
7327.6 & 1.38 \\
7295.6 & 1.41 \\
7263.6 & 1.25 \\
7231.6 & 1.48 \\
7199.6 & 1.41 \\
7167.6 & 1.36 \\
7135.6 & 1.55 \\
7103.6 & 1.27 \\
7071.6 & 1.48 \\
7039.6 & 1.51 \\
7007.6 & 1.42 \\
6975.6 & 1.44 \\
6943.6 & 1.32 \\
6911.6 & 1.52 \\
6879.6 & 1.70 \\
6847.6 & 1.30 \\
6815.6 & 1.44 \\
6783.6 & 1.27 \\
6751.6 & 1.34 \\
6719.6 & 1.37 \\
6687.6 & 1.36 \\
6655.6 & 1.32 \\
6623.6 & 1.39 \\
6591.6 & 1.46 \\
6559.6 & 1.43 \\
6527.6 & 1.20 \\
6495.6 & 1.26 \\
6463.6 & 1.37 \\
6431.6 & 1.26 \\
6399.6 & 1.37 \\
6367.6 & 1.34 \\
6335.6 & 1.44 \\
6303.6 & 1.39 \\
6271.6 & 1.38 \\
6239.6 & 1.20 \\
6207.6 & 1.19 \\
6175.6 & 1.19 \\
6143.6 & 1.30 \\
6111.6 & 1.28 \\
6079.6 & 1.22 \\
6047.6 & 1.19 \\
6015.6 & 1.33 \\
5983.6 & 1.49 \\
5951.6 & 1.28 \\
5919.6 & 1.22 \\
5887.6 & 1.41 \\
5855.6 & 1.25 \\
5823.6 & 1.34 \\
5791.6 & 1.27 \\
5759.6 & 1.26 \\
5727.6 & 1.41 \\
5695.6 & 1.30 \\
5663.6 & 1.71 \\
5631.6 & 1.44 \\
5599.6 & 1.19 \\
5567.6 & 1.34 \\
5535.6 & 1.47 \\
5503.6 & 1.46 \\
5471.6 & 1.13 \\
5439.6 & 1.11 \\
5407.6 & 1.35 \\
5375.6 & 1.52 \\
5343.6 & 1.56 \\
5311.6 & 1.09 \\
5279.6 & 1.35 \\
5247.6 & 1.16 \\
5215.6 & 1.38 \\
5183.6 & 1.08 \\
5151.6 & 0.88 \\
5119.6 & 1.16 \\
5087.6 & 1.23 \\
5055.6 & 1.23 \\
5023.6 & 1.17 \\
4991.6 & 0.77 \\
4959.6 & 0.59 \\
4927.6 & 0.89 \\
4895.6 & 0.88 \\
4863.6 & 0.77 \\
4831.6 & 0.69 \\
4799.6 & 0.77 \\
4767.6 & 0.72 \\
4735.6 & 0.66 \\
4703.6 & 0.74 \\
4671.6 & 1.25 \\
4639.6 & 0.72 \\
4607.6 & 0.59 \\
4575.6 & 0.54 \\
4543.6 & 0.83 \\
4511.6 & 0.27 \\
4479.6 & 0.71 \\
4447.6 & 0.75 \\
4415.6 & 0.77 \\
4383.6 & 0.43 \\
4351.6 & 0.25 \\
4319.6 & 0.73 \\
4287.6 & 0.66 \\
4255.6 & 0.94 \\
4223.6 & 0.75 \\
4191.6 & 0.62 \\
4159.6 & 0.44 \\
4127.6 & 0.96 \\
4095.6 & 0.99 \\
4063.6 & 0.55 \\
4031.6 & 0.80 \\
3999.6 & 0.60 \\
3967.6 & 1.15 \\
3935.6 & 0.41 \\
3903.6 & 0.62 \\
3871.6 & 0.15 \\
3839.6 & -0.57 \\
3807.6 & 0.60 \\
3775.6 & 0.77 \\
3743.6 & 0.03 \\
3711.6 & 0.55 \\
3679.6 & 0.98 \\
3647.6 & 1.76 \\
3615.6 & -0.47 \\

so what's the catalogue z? 0.25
